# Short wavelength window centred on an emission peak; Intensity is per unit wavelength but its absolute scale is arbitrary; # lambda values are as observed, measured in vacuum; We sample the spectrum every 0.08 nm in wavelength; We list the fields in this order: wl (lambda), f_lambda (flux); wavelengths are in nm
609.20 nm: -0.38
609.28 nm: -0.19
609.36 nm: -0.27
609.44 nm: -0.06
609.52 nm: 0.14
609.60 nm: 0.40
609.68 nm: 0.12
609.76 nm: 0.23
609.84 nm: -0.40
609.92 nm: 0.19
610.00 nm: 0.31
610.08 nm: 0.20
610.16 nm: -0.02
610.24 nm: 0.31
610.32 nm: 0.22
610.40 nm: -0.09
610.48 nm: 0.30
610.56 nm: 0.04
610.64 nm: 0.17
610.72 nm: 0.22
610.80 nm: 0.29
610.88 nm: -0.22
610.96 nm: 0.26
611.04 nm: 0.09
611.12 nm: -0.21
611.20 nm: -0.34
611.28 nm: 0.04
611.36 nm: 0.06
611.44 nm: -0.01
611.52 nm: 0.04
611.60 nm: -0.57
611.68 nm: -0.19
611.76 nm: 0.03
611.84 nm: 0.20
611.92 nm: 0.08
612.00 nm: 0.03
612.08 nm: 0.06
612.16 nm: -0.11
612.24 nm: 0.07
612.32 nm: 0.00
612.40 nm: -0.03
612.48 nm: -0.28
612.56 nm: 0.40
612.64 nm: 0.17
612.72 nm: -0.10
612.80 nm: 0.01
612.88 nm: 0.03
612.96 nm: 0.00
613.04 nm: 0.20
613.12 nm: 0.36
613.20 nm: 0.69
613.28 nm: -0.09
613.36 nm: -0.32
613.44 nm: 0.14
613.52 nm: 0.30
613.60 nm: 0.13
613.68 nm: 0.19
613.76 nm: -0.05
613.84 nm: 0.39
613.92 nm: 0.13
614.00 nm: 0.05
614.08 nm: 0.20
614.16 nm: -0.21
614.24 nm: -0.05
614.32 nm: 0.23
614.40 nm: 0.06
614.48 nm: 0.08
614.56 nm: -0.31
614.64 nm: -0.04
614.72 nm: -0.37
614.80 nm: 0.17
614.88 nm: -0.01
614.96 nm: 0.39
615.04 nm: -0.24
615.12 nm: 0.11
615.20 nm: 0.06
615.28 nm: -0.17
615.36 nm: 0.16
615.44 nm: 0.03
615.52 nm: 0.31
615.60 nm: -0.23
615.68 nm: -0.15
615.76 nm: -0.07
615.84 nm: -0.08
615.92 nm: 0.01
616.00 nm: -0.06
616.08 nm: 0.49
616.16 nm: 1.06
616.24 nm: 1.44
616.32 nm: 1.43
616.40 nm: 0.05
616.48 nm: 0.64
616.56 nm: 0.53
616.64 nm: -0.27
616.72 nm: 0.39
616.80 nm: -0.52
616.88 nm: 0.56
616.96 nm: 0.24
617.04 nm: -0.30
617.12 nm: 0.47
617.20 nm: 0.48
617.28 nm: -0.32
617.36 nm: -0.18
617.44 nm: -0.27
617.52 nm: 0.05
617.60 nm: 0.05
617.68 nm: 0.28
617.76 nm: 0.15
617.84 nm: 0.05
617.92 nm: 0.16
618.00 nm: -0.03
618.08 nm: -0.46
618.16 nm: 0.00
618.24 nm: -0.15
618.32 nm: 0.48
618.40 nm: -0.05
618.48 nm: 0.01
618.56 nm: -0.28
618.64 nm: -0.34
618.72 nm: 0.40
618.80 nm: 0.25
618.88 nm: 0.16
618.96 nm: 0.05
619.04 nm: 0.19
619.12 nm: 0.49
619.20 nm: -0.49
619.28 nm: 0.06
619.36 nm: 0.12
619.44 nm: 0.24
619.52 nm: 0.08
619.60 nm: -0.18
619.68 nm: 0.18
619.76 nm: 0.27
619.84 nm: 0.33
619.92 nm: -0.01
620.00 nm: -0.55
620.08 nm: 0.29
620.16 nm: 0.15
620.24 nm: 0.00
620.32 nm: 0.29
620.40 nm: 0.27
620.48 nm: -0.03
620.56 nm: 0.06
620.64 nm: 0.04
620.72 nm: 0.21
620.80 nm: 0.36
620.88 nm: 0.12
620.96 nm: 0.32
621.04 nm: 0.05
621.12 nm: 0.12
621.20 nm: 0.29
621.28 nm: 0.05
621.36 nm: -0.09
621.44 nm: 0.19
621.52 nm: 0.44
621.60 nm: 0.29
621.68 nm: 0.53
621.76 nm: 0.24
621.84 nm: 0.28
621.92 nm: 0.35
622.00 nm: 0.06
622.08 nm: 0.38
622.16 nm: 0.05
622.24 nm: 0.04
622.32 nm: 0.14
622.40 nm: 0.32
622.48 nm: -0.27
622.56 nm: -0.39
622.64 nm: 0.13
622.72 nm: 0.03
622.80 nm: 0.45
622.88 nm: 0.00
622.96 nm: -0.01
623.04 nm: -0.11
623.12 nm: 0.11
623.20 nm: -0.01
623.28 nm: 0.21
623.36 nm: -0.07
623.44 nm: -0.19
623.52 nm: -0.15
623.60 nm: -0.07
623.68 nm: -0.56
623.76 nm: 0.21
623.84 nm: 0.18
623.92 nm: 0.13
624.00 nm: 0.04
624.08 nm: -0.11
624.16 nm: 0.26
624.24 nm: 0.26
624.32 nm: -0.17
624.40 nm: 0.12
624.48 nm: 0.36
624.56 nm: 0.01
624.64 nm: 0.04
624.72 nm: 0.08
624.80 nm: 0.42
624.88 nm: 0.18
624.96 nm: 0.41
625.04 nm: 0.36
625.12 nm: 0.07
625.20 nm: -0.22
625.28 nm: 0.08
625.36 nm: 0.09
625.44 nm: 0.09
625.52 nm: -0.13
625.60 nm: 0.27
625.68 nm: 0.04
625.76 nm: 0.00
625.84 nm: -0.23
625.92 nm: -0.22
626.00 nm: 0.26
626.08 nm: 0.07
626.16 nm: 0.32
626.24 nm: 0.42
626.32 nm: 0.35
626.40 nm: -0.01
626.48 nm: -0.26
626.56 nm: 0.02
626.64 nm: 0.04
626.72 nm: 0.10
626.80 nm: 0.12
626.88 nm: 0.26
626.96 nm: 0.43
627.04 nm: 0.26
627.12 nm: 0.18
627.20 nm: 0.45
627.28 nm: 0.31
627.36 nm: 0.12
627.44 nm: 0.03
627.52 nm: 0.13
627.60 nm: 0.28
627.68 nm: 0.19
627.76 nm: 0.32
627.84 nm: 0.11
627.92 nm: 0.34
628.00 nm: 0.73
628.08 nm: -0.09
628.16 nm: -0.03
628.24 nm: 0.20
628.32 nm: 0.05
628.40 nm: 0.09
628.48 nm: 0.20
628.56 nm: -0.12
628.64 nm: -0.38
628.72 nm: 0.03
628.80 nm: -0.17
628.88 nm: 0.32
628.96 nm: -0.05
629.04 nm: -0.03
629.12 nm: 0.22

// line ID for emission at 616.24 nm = H-gamma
